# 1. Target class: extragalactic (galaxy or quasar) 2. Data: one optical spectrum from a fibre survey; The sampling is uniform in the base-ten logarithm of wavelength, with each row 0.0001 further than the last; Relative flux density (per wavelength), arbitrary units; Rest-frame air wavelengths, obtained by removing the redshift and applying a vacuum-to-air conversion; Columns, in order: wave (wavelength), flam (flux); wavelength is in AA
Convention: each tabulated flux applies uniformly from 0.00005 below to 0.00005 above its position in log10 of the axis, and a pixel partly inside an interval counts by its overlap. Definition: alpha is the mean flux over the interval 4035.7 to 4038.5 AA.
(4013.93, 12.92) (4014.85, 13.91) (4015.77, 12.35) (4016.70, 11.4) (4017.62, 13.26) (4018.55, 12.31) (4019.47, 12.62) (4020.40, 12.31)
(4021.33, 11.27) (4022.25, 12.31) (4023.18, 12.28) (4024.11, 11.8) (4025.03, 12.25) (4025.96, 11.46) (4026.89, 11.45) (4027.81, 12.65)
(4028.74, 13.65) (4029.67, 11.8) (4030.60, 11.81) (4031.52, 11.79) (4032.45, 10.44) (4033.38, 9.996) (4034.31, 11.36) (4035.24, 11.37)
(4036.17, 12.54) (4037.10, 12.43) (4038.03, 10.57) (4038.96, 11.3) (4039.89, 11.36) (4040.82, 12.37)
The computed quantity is 11.8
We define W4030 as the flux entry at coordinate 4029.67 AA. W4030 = 11.8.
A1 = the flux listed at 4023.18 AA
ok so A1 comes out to 12.28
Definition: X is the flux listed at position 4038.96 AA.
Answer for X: 11.3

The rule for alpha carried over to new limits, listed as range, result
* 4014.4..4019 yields 12.6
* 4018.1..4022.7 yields 12.2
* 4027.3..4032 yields 12.3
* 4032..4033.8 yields 10.2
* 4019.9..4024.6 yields 12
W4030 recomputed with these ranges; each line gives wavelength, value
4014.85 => 13.91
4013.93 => 12.92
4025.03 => 12.25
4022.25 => 12.31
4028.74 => 13.65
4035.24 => 11.37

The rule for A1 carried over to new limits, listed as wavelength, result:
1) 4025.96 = 11.46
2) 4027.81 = 12.65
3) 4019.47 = 12.62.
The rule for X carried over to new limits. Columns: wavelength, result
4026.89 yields 11.45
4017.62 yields 13.26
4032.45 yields 10.44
